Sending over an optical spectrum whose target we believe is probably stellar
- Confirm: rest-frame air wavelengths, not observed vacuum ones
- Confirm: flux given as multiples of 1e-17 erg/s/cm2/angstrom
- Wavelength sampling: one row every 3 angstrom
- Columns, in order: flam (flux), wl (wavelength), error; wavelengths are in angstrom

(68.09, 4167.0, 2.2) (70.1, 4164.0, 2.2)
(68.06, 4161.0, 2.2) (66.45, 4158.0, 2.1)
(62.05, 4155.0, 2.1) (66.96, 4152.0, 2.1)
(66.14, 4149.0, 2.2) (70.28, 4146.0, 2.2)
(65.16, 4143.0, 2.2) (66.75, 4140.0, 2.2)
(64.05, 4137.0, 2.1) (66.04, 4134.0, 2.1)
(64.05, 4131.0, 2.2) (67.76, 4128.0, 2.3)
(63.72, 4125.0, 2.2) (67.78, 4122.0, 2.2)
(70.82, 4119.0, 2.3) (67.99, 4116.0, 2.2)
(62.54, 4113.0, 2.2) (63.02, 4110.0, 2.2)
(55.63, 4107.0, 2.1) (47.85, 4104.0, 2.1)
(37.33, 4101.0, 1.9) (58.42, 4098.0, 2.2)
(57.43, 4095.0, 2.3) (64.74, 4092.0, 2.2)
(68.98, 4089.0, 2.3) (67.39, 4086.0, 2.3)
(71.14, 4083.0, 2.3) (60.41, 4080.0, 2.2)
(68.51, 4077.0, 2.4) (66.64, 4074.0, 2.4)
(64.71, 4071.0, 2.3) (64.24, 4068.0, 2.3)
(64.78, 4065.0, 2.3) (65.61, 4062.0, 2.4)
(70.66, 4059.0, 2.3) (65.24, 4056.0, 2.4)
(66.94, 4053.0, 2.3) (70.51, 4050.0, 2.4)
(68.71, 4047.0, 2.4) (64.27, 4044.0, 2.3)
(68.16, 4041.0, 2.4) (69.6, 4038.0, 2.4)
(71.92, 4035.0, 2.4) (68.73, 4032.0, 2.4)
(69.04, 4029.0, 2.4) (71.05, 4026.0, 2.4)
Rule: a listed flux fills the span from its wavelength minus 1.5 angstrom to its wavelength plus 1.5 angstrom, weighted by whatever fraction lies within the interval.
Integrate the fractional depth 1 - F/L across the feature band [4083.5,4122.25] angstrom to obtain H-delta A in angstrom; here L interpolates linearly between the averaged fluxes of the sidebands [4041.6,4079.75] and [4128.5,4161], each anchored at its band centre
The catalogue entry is 3.2 angstrom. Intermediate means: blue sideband 66.6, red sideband 66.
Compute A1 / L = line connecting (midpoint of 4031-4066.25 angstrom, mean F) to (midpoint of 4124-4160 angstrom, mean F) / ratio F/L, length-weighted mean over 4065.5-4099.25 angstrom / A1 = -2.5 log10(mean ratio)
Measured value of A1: 0.039 mag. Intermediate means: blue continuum 67.9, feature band 64.8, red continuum 65.8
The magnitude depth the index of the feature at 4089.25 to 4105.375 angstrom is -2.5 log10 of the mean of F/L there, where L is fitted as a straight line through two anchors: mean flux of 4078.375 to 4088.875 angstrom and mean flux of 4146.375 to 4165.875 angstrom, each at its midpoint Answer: 0.22 mag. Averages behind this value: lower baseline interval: 66.7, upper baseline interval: 66.9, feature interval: 54.4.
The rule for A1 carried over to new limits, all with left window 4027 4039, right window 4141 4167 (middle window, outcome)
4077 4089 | 0.028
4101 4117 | 0.191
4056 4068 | 0.044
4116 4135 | 0.014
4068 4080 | 0.054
